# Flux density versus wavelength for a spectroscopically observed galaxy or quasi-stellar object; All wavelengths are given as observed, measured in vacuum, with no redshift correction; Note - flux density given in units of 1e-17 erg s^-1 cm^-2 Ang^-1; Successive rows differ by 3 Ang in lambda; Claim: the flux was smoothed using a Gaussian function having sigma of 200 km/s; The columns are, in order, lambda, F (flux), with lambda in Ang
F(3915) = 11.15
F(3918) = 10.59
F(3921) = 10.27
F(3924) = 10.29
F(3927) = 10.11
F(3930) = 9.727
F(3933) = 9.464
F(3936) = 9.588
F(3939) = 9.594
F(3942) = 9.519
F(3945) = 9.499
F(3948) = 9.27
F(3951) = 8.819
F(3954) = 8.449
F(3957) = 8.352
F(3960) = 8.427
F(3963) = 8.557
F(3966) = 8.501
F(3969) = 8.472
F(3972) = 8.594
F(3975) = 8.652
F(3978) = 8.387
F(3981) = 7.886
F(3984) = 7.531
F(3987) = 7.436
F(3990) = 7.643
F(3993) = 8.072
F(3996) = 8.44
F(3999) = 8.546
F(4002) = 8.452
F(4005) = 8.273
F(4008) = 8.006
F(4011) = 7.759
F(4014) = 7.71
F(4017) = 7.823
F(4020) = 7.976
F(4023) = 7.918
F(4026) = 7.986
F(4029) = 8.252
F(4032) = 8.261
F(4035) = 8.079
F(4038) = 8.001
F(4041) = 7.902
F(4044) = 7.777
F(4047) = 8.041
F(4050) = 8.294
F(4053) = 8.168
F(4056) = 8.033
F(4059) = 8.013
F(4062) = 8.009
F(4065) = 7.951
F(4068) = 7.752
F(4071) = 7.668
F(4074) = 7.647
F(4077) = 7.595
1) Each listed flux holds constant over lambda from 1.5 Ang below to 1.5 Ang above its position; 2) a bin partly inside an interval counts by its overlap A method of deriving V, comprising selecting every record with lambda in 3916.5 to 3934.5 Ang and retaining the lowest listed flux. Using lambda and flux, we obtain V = 9.464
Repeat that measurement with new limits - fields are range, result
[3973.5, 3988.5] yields 7.436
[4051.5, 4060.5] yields 8.013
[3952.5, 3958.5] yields 8.352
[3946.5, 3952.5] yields 8.819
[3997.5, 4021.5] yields 7.71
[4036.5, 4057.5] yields 7.777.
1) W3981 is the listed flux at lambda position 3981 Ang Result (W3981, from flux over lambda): 7.886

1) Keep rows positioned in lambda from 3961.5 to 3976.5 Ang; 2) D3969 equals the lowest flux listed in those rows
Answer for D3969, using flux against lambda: 8.472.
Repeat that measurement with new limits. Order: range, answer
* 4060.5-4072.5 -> 7.668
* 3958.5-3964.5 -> 8.427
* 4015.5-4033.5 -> 7.823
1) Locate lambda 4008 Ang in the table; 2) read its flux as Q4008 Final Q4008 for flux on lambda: 8.006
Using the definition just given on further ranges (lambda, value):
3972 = 8.594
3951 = 8.819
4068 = 7.752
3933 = 9.464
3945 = 9.499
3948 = 9.27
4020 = 7.976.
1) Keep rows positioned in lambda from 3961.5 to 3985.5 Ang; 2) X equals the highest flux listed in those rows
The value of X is 8.652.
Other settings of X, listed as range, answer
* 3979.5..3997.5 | 8.44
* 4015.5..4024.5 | 7.976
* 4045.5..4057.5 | 8.294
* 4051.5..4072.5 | 8.168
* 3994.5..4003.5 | 8.546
